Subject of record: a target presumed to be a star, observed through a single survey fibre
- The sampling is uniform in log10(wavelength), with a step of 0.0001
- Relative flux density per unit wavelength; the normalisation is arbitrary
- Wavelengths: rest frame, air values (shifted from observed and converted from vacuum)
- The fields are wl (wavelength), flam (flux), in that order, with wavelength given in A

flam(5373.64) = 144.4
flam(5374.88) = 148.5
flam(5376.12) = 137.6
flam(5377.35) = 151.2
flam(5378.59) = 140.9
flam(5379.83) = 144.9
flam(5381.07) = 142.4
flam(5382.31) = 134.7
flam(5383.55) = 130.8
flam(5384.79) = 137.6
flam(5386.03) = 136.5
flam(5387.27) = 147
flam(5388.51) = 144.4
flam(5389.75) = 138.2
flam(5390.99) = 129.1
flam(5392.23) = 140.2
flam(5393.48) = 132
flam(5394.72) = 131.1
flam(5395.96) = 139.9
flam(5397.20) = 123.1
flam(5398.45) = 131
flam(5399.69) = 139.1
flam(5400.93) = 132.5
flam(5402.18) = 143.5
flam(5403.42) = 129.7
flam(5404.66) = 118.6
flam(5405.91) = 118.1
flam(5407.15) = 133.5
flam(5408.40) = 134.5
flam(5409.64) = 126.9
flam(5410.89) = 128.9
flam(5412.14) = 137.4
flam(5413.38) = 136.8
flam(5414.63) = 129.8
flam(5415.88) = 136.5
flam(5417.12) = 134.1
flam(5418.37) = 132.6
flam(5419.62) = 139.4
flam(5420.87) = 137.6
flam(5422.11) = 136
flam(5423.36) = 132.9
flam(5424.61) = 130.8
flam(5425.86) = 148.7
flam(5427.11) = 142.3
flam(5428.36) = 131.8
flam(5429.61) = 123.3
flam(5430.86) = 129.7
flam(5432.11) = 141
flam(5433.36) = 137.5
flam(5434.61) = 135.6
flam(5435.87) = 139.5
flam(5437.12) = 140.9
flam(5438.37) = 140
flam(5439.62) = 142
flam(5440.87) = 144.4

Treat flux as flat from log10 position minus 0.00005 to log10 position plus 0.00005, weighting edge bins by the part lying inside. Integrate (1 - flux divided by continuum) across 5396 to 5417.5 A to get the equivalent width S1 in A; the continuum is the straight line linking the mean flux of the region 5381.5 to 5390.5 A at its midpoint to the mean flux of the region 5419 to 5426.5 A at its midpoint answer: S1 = 1.0 A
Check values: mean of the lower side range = 138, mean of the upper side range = 138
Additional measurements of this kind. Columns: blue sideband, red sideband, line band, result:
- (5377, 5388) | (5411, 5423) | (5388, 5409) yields 0.80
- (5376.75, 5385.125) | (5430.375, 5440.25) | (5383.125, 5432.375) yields 1.86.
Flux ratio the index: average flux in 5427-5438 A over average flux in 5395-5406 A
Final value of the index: 1.0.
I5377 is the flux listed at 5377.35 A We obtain 151.2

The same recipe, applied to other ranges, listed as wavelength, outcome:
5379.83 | 144.9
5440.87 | 144.4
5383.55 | 130.8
